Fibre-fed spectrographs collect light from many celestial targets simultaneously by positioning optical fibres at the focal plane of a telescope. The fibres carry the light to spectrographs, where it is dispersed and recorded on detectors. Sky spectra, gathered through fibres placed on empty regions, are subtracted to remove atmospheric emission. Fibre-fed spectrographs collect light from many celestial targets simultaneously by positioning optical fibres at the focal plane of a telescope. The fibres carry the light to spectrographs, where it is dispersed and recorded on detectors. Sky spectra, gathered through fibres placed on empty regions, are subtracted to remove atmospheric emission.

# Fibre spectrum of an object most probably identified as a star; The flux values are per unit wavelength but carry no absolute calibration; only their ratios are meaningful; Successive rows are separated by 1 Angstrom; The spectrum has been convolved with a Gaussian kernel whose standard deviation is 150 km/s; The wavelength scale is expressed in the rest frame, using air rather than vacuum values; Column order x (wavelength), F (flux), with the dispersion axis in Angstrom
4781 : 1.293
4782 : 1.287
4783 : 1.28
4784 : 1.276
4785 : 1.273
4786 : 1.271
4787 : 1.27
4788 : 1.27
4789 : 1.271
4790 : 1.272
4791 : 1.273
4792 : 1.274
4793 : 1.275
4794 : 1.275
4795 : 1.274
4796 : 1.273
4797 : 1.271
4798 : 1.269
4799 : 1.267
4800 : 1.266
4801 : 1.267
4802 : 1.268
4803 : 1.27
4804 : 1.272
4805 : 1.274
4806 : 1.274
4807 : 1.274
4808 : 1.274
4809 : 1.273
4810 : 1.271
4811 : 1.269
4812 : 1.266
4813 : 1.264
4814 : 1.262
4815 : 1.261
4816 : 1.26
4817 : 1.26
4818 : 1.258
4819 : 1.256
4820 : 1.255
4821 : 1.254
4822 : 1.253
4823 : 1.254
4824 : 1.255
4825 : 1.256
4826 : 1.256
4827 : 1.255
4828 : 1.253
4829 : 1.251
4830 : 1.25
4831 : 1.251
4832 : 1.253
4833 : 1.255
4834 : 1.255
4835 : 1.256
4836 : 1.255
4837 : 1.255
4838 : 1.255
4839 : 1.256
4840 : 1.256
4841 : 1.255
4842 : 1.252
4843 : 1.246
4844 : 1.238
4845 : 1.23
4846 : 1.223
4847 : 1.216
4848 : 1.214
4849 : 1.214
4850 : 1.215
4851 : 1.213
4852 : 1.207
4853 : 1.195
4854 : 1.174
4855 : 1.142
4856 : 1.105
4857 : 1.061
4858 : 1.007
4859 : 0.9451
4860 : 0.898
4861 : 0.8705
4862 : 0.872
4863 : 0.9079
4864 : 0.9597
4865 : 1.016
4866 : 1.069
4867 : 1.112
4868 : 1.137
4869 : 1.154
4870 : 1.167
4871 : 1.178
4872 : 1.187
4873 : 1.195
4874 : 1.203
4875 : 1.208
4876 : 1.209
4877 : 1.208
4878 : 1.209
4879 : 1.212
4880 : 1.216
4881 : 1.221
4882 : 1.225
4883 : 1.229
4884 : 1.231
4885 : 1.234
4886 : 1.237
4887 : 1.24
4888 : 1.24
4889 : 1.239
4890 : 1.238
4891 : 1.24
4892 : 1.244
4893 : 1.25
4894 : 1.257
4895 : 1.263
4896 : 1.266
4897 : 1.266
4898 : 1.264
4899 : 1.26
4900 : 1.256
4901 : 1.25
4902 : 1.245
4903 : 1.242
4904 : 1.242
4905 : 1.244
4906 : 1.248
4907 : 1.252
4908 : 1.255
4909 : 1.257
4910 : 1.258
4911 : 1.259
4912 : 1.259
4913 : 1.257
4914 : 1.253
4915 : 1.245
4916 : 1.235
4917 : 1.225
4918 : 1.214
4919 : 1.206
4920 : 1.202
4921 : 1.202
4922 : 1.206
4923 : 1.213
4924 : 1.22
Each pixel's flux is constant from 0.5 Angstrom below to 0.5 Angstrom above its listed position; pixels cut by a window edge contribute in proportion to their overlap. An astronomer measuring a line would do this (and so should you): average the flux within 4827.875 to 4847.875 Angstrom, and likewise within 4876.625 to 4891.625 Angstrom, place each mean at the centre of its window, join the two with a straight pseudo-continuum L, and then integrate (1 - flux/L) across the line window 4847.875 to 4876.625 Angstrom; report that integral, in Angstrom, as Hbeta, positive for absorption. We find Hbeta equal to 3.1 Angstrom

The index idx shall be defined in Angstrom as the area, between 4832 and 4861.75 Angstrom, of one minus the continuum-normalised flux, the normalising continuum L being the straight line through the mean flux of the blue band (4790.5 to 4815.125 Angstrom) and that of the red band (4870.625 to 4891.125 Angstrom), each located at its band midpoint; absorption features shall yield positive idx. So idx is 1.6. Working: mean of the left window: 1.27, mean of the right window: 1.22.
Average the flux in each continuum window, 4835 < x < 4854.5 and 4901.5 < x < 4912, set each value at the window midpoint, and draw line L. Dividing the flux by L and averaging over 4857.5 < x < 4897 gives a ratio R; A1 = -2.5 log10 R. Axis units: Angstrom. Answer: 0.078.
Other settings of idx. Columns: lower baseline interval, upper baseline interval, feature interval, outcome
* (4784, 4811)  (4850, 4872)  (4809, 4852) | -3.0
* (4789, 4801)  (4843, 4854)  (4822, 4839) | -0.3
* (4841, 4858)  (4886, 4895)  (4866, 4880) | 0.5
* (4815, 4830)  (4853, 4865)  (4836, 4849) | -1.4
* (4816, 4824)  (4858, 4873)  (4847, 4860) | -0.4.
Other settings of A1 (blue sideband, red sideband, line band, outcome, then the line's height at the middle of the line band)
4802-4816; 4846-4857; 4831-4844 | -0.04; 1.21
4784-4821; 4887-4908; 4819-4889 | 0.07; 1.26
